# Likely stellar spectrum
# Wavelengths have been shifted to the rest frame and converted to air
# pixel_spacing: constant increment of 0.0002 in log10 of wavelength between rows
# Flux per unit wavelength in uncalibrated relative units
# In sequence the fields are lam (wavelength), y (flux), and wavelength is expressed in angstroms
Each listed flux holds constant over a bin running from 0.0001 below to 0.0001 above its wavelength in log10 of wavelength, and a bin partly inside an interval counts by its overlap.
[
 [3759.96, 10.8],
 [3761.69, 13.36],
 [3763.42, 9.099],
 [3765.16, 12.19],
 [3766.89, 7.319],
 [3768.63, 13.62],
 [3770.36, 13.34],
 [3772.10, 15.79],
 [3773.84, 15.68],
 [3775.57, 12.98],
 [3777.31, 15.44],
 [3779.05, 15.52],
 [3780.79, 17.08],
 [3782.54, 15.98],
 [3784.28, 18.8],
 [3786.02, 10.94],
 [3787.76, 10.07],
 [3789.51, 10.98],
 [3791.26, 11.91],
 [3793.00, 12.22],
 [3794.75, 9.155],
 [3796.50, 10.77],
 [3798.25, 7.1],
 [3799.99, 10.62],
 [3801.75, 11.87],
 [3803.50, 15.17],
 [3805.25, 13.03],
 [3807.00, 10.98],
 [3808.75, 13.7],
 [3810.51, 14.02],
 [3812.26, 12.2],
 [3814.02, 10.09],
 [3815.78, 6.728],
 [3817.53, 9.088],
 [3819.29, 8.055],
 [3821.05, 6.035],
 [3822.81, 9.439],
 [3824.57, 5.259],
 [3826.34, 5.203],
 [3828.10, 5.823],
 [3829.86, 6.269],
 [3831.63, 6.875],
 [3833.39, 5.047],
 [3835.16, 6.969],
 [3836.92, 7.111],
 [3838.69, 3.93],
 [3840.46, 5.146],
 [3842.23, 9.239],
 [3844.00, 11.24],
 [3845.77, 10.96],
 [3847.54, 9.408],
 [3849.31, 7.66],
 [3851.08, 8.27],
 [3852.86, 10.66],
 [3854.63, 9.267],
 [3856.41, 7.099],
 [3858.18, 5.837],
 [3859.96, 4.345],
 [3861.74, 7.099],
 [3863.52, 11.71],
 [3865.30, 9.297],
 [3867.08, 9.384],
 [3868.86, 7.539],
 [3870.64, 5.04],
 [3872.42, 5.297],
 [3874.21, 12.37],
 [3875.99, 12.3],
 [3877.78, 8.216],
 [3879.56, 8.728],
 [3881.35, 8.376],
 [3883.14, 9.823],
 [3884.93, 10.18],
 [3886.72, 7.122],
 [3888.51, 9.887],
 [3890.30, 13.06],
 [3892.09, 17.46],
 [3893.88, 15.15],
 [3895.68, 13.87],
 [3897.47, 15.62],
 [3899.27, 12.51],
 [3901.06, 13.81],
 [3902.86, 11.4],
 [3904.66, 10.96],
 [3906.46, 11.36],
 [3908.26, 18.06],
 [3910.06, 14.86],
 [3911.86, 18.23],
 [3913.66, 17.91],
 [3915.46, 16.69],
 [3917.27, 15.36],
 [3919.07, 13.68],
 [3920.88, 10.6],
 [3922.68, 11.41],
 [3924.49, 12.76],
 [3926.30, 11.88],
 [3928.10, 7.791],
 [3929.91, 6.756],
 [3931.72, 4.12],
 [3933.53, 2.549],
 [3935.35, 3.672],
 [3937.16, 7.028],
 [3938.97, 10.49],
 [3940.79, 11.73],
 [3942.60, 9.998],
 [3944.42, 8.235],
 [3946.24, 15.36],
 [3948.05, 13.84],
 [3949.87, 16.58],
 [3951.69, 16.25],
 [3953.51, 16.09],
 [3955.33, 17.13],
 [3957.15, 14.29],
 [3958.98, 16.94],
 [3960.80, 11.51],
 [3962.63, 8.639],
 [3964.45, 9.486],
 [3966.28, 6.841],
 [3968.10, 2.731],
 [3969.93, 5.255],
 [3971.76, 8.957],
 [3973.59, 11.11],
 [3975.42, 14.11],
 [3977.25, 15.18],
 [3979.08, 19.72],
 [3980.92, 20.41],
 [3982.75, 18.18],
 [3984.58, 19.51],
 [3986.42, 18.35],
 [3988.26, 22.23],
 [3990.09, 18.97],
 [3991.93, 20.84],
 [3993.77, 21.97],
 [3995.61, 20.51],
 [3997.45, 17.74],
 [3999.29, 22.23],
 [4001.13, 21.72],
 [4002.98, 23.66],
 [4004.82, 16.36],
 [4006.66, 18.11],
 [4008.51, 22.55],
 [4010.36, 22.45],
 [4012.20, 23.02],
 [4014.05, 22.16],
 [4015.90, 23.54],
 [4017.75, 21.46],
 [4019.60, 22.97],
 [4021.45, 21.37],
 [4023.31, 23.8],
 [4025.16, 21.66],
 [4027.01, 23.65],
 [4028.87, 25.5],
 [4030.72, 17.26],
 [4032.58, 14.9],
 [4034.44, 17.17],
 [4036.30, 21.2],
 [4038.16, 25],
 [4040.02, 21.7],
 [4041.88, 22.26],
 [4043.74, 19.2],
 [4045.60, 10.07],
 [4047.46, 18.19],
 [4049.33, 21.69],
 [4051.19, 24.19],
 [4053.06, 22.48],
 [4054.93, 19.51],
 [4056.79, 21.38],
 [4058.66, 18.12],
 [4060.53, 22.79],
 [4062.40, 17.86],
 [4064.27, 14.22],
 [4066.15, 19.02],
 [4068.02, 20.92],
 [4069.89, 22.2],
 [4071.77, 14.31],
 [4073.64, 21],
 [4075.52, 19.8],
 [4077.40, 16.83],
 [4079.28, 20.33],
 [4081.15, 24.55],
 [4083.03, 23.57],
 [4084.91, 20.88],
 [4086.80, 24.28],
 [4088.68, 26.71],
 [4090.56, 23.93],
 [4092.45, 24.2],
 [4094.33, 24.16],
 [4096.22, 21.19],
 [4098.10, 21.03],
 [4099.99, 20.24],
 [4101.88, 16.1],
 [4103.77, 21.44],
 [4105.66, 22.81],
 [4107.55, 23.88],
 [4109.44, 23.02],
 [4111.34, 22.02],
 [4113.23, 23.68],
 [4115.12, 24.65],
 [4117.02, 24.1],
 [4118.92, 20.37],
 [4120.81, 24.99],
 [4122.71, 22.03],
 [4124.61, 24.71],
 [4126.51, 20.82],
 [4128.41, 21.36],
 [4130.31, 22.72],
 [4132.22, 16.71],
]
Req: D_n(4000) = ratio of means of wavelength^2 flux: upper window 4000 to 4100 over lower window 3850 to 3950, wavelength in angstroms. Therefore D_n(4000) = 2.1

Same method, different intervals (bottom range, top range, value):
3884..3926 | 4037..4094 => 1.66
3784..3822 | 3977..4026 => 2.11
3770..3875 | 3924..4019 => 1.65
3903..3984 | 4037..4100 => 1.82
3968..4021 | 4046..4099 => 1.16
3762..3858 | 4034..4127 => 2.37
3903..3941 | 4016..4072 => 1.91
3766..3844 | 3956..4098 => 2.06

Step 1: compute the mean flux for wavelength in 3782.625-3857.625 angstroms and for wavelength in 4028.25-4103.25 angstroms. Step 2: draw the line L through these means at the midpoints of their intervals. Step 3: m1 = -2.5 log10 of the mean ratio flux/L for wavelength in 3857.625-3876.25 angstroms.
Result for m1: 0.39 mag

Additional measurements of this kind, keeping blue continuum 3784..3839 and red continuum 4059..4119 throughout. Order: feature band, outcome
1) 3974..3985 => -0.05 mag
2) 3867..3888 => 0.38 mag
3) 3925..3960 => 0.34 mag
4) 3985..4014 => -0.18 mag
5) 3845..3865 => 0.33 mag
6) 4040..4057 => -0.01 mag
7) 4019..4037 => -0.12 mag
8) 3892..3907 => -0.01 mag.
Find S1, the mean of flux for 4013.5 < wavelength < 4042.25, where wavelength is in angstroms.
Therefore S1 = 21.6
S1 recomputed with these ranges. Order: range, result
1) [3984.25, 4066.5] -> 20.6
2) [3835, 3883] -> 8.29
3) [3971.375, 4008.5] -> 18.7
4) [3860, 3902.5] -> 10.5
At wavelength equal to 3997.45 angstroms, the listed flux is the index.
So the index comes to 17.74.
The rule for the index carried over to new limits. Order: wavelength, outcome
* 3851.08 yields 8.27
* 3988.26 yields 22.23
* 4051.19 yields 24.19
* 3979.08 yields 19.72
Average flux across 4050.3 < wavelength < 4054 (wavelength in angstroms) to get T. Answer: 23.3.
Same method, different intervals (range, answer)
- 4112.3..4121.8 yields 23.6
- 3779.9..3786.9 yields 15.7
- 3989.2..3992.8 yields 19.9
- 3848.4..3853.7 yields 8.85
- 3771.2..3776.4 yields 14.8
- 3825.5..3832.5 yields 6.05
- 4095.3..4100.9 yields 20.8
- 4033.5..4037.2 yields 19.1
